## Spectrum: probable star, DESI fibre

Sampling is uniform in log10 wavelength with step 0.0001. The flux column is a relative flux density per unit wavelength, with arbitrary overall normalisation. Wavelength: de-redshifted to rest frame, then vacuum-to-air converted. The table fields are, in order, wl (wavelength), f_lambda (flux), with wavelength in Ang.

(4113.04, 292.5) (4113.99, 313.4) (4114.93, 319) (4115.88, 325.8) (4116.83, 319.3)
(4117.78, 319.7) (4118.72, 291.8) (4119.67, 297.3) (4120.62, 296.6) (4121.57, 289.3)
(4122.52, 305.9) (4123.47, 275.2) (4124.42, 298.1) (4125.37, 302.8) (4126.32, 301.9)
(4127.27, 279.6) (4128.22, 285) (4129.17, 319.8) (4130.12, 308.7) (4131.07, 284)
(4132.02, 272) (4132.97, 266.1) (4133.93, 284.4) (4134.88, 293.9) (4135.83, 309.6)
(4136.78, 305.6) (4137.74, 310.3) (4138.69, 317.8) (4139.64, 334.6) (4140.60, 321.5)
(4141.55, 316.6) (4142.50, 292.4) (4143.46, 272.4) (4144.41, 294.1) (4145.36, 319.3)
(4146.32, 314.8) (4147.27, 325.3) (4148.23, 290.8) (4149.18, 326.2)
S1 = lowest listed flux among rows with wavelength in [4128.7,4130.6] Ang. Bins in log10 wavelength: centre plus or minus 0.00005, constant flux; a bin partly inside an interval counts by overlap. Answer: 308.7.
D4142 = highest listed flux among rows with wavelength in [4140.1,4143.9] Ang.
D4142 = 321.5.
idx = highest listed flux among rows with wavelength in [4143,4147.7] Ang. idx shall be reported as 325.3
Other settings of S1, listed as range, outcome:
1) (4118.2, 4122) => 289.3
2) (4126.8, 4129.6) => 279.6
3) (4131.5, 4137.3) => 266.1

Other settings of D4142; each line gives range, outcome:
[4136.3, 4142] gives 334.6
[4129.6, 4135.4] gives 308.7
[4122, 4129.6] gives 319.8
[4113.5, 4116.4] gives 325.8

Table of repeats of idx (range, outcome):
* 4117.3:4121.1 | 319.7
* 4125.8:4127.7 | 301.9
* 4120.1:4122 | 296.6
